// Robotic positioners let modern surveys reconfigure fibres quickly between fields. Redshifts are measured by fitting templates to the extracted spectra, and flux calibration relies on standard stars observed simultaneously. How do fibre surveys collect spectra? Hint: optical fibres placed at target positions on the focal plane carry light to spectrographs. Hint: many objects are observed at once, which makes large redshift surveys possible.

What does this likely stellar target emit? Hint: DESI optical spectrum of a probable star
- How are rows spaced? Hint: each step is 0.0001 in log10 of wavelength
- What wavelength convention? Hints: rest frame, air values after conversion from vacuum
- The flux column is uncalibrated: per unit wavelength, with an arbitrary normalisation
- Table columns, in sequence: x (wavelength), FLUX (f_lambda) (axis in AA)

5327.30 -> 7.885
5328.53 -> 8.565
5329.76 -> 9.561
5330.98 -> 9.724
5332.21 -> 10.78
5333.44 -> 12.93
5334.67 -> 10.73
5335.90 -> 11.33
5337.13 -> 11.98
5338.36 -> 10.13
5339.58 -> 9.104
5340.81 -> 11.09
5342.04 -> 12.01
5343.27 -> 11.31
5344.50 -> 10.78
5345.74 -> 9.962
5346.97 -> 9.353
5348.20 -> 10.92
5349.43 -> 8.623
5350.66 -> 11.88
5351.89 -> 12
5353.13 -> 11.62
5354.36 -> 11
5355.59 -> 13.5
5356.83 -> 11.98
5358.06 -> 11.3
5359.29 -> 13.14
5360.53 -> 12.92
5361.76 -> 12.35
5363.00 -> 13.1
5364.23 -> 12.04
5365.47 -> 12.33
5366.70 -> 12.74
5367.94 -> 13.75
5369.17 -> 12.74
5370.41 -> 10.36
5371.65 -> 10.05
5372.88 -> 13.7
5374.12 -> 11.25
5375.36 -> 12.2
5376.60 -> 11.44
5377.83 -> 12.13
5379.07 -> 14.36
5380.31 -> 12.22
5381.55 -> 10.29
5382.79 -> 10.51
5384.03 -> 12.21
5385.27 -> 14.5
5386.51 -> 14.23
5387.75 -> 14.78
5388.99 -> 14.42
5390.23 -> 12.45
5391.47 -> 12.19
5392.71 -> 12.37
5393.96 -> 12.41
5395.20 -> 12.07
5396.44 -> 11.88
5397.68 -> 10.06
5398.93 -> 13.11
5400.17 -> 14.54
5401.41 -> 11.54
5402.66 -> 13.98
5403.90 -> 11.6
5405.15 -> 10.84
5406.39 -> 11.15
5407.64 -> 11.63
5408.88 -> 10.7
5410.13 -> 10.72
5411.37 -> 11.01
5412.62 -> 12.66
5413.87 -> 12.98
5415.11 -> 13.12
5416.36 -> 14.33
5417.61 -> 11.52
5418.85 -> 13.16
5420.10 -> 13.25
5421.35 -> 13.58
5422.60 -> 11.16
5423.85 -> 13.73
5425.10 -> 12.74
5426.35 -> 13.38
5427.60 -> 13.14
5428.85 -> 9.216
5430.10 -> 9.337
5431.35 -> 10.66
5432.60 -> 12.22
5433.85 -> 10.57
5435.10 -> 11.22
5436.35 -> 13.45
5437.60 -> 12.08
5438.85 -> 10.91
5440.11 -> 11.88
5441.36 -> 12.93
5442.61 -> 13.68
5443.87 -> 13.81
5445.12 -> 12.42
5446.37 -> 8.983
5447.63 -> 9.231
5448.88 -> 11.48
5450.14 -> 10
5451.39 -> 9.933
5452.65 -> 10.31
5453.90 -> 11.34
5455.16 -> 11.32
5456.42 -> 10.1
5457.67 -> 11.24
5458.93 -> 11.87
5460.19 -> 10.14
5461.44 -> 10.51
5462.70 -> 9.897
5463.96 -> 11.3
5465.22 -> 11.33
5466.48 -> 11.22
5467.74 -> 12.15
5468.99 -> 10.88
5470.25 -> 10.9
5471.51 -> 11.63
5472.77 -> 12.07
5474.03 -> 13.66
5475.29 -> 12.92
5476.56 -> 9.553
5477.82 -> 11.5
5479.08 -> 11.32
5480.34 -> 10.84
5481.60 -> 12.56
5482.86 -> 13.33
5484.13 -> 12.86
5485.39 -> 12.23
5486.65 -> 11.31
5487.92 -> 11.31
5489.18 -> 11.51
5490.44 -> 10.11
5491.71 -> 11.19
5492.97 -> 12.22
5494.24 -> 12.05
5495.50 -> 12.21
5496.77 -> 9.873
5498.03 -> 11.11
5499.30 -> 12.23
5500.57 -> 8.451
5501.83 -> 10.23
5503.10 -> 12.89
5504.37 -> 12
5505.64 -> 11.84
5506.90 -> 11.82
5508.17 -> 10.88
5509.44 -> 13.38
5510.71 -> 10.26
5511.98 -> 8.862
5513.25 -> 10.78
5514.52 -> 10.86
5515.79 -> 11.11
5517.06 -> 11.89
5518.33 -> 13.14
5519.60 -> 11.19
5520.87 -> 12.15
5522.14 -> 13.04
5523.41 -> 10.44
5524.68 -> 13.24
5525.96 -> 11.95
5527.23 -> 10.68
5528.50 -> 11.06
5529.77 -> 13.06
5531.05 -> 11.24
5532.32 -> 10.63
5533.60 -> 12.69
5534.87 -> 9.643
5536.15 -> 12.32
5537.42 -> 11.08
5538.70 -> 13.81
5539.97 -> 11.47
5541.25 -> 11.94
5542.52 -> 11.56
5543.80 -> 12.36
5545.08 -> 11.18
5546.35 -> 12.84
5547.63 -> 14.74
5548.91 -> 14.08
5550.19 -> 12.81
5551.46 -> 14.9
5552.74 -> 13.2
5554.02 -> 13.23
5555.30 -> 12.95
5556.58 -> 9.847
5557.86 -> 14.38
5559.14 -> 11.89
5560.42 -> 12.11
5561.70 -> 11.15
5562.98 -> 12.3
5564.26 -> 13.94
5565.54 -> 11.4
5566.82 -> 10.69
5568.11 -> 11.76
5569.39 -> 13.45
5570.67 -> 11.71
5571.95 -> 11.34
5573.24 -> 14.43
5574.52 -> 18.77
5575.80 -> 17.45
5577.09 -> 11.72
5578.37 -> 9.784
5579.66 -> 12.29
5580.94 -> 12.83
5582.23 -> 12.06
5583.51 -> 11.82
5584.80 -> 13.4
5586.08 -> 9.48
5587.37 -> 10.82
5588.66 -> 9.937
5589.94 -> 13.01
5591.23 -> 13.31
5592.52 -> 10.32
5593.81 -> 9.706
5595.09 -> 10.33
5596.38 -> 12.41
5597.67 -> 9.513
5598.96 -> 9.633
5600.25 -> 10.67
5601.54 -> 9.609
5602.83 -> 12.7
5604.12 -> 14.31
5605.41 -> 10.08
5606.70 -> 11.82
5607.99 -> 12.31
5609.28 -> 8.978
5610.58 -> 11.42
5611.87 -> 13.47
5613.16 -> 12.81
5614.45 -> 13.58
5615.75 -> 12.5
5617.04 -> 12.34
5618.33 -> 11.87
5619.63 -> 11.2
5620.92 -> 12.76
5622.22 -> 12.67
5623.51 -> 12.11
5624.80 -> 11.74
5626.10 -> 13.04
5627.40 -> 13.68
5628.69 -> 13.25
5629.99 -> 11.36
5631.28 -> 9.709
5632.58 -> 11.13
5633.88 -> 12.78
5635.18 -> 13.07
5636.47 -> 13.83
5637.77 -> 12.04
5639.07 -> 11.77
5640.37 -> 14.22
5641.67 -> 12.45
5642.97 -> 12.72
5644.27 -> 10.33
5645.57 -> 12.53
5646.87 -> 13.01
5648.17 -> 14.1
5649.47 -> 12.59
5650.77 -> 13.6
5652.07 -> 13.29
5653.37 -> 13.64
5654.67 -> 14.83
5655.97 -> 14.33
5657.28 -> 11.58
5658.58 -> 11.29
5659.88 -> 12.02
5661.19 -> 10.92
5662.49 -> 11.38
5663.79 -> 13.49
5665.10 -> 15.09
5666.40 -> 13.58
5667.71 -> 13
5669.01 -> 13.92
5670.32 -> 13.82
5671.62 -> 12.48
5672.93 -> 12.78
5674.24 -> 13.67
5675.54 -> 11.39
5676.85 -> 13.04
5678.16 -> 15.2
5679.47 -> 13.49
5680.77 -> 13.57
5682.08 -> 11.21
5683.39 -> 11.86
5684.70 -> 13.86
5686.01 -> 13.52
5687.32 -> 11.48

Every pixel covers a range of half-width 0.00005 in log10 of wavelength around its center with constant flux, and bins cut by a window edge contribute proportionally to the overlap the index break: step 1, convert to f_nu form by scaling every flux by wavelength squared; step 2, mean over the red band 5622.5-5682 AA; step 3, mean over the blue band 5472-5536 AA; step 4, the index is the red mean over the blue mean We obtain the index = 1.17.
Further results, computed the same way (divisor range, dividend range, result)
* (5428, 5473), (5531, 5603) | 1.13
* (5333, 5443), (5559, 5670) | 1.11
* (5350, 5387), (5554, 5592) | 1.09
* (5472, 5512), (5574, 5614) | 1.06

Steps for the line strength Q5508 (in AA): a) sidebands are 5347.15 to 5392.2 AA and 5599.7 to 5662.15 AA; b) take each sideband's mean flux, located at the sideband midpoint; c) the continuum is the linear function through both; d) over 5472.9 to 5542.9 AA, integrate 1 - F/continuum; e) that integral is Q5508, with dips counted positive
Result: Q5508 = 3.9 AA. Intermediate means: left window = 12.2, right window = 12.3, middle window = 11.6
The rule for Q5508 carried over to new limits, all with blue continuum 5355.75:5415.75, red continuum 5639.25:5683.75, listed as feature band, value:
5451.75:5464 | 1.7 AA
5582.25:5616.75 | 3.6 AA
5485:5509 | 2.3 AA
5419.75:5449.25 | 1.3 AA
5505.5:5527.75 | 1.9 AA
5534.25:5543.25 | 0.7 AA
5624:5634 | 0.6 AA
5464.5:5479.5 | 1.1 AA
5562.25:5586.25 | 0.0 AA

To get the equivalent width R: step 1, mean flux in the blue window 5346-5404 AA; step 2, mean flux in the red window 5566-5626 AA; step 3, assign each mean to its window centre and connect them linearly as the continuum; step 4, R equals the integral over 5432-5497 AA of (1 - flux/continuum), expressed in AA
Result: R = 3.5 AA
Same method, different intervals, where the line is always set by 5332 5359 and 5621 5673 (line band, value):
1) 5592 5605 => 1.6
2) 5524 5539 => 0.5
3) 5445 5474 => 2.0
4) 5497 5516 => 1.4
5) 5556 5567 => 0.2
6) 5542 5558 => -0.9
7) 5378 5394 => -2.1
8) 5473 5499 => 0.4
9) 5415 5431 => -1.2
